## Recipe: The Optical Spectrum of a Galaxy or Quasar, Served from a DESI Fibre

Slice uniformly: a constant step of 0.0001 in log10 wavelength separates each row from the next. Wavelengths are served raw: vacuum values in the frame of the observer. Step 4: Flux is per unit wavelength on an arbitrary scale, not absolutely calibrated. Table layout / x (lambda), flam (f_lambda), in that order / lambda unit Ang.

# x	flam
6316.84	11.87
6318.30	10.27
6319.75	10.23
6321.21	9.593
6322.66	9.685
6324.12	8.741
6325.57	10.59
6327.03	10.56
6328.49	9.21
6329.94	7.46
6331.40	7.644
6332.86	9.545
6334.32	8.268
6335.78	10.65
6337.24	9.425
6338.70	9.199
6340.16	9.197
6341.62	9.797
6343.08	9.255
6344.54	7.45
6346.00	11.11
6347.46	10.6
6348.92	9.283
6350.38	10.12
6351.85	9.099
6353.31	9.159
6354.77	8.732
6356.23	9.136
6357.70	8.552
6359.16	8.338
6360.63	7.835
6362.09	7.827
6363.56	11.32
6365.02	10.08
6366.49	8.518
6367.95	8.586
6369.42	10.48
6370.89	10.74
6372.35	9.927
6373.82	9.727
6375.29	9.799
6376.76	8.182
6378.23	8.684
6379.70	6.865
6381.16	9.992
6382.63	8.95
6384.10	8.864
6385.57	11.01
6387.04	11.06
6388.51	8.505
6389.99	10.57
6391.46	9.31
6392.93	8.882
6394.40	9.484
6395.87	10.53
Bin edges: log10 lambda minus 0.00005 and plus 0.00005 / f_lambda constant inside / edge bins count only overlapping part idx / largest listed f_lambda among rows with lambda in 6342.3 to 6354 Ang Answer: 11.11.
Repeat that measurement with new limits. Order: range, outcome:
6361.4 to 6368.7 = 11.32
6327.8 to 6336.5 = 10.65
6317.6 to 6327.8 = 10.59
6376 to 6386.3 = 11.01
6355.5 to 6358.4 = 9.136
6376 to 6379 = 8.684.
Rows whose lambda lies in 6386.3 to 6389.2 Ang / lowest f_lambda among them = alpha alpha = 8.505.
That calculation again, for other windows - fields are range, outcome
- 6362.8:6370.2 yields 8.518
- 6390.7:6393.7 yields 8.882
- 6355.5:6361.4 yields 7.835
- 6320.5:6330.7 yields 7.46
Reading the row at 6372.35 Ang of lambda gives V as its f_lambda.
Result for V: 9.927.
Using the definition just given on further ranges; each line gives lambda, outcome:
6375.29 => 9.799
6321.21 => 9.593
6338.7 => 9.199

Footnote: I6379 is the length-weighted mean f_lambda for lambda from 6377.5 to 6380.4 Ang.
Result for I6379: 7.78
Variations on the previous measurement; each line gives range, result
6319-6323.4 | 9.84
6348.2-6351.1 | 9.71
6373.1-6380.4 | 8.65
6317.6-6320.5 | 10.2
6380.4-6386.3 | 9.7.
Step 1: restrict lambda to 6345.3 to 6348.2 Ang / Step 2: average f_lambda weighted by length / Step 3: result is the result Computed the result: 10.9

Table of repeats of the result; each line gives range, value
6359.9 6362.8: 7.84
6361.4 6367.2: 9.45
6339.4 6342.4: 9.49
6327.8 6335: 8.42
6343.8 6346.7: 9.27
